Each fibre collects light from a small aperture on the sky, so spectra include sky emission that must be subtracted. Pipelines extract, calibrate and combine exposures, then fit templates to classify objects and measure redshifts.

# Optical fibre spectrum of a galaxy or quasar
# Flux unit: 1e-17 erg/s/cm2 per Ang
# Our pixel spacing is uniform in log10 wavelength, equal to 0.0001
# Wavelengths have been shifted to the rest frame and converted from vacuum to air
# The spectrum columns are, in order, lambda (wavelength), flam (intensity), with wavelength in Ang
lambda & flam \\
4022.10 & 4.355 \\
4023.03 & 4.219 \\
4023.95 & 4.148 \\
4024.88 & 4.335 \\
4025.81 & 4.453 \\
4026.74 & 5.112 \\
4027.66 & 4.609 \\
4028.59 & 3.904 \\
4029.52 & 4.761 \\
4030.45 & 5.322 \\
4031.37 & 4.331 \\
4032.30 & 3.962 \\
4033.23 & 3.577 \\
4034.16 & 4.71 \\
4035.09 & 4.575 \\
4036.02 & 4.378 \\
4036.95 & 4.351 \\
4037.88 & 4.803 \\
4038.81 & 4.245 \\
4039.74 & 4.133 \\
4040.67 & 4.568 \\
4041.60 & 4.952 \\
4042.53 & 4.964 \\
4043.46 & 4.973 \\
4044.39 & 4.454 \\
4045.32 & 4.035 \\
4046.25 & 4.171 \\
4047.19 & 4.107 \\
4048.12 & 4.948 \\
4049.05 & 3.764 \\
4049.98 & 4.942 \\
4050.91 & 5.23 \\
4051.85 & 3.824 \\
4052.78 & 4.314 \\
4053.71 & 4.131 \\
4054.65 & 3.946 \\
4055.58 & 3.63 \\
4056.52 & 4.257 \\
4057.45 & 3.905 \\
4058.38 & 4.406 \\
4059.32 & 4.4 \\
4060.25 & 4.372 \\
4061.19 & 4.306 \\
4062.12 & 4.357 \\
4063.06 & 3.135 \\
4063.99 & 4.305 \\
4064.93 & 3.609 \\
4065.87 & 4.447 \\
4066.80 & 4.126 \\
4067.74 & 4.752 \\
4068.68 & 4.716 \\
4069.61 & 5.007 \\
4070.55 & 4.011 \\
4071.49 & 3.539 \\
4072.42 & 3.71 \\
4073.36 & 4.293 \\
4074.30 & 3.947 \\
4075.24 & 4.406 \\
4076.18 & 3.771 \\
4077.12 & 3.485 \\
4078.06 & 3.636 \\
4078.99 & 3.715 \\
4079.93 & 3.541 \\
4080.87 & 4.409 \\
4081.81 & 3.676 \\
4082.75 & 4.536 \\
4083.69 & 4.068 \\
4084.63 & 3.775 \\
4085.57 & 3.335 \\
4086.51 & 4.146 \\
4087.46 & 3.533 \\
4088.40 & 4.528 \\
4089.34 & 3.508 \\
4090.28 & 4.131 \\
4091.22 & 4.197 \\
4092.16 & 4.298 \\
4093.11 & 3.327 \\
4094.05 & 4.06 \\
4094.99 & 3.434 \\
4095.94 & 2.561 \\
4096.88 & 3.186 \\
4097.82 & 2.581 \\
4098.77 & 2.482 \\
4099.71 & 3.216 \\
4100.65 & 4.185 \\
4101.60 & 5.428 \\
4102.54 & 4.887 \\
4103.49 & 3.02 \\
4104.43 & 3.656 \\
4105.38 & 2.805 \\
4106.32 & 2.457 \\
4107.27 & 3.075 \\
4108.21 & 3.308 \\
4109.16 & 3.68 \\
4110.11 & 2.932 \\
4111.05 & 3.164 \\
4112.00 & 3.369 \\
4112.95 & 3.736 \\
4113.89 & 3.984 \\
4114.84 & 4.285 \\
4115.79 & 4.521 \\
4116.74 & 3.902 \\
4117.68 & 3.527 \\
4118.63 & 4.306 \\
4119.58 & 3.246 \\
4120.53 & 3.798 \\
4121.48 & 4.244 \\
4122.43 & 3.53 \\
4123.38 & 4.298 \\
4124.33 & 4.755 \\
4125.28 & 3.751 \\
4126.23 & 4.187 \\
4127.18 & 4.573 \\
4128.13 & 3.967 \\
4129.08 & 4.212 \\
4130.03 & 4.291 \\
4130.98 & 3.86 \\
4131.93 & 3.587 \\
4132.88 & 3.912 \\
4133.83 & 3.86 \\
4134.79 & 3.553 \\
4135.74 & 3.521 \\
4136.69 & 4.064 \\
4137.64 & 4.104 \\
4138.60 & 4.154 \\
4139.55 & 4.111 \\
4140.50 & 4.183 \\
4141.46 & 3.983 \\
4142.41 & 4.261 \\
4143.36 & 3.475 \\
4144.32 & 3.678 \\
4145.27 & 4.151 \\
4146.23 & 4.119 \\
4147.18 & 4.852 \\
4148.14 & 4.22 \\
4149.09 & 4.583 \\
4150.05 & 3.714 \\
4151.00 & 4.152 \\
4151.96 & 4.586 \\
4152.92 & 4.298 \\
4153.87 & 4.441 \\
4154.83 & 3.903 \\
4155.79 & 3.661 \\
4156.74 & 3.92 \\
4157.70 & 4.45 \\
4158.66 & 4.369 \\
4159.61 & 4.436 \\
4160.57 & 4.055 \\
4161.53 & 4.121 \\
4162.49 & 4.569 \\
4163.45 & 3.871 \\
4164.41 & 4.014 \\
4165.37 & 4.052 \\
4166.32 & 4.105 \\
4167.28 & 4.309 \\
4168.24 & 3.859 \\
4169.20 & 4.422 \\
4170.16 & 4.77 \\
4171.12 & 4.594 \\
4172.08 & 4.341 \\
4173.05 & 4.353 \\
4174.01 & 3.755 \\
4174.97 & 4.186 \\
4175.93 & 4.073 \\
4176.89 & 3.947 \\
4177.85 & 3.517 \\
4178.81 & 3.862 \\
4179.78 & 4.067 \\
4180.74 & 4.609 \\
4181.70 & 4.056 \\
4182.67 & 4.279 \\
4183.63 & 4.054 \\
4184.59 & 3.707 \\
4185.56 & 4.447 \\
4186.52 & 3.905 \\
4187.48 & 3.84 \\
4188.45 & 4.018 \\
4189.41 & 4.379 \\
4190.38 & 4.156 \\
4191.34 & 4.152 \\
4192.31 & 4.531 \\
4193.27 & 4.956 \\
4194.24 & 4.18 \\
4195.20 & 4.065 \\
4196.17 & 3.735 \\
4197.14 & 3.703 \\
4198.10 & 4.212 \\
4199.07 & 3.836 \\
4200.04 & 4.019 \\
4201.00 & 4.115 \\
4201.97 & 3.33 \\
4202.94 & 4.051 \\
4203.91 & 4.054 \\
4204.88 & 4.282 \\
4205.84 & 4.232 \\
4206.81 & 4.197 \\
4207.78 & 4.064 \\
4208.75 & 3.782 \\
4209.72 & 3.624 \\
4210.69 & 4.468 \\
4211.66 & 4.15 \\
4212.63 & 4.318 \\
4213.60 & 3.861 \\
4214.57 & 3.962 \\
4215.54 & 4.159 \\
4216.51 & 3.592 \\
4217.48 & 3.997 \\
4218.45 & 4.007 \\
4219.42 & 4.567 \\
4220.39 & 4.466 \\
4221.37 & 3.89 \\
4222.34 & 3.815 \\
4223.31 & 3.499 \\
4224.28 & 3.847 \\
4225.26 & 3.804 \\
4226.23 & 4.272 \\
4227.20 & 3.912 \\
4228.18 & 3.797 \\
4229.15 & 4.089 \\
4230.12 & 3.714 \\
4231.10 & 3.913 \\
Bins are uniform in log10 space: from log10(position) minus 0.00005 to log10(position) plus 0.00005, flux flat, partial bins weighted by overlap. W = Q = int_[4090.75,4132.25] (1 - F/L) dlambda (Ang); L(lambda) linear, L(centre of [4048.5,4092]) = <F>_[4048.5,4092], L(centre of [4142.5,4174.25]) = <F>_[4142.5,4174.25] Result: 4.1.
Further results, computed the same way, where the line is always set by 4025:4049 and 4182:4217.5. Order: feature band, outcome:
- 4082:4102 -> 2.81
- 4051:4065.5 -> 1.09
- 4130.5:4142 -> 0.86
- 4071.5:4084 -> 1.30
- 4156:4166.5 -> -0.01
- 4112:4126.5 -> 0.98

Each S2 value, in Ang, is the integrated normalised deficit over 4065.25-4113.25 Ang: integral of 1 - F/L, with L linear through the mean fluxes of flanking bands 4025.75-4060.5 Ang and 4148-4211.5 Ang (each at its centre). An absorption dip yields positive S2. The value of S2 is 6.2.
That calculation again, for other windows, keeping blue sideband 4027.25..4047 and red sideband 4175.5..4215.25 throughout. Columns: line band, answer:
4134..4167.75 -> 0.52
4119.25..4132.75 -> 0.68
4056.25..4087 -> 2.20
